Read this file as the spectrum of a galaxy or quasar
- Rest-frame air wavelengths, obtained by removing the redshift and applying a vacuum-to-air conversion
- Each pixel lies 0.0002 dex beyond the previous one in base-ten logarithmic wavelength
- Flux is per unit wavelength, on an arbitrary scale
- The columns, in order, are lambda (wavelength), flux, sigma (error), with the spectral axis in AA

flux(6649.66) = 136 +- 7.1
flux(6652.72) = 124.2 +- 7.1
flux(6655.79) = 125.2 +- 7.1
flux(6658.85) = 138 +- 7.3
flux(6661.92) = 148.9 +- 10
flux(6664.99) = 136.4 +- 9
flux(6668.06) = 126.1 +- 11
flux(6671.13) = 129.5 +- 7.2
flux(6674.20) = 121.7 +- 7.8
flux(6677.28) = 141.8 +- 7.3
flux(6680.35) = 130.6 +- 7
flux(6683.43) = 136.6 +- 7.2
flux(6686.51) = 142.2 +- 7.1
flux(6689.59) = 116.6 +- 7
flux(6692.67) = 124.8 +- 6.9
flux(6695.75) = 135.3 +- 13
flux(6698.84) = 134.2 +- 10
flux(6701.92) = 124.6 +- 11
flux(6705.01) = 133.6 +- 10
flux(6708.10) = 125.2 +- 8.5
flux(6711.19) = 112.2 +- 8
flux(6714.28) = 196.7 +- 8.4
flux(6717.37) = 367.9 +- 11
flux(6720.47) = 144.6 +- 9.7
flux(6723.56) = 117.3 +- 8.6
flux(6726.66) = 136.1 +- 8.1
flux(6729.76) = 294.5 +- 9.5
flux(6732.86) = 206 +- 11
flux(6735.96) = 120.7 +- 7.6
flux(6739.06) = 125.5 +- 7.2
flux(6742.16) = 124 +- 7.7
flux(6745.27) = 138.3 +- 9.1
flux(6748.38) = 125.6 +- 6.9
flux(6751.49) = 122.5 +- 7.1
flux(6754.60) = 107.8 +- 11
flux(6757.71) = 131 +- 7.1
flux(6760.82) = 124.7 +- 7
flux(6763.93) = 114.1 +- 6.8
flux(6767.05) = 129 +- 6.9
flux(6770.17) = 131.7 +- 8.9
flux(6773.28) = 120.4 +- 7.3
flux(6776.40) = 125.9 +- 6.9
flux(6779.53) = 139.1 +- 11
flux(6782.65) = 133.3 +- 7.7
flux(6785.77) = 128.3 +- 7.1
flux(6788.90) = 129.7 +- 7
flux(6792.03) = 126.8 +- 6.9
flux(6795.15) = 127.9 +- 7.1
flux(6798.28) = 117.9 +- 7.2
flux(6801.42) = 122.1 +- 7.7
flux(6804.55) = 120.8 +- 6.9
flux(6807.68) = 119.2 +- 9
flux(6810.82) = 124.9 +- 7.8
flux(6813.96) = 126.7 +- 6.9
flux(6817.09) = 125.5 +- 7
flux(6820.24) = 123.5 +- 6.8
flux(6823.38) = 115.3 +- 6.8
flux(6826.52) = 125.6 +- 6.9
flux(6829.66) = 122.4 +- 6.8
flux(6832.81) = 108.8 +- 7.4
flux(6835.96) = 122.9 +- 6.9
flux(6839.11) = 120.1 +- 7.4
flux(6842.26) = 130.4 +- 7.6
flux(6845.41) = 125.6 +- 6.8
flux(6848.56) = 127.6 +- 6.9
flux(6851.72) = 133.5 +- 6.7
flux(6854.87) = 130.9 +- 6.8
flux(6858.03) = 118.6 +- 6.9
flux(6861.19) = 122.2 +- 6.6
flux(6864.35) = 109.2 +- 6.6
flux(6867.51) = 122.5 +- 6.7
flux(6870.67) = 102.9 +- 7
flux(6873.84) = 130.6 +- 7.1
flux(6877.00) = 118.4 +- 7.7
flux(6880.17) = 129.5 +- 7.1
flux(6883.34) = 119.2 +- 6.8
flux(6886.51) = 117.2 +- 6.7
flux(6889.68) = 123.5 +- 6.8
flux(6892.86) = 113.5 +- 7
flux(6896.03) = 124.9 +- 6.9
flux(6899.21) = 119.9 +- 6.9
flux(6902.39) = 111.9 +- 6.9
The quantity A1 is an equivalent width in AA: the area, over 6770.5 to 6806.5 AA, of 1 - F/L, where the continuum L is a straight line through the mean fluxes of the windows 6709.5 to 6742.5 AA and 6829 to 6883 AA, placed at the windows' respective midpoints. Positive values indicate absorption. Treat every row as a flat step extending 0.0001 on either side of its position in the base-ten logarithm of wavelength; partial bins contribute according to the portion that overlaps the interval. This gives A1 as 5.9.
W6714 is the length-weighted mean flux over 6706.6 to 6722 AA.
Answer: 190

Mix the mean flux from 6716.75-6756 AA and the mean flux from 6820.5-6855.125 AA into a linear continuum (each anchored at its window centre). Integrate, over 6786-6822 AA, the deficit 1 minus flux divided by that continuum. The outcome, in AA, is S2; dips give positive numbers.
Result 3.0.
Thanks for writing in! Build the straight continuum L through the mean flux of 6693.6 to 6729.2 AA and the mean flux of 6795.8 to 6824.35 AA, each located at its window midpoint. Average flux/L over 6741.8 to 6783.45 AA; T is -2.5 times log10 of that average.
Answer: 0.11 mag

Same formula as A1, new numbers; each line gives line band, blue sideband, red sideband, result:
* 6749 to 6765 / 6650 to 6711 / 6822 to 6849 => 0.76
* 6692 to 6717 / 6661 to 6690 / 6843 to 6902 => -2.97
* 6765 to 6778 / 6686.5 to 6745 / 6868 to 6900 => 1.66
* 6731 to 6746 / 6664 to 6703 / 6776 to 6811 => -2.06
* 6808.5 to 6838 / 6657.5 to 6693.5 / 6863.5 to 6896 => 0.32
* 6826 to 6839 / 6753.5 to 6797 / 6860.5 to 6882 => 0.29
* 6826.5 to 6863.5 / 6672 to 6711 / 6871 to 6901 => -0.25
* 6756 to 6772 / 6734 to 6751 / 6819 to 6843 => 0.10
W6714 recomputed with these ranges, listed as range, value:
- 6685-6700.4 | 131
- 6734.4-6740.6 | 123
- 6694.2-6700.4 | 135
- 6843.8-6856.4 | 129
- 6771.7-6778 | 123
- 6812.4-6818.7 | 126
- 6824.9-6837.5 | 120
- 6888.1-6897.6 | 121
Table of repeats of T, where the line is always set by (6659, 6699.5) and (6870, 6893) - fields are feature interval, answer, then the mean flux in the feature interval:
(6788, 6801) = 0.01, 125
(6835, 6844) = -0.01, 125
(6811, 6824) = 0.01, 123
